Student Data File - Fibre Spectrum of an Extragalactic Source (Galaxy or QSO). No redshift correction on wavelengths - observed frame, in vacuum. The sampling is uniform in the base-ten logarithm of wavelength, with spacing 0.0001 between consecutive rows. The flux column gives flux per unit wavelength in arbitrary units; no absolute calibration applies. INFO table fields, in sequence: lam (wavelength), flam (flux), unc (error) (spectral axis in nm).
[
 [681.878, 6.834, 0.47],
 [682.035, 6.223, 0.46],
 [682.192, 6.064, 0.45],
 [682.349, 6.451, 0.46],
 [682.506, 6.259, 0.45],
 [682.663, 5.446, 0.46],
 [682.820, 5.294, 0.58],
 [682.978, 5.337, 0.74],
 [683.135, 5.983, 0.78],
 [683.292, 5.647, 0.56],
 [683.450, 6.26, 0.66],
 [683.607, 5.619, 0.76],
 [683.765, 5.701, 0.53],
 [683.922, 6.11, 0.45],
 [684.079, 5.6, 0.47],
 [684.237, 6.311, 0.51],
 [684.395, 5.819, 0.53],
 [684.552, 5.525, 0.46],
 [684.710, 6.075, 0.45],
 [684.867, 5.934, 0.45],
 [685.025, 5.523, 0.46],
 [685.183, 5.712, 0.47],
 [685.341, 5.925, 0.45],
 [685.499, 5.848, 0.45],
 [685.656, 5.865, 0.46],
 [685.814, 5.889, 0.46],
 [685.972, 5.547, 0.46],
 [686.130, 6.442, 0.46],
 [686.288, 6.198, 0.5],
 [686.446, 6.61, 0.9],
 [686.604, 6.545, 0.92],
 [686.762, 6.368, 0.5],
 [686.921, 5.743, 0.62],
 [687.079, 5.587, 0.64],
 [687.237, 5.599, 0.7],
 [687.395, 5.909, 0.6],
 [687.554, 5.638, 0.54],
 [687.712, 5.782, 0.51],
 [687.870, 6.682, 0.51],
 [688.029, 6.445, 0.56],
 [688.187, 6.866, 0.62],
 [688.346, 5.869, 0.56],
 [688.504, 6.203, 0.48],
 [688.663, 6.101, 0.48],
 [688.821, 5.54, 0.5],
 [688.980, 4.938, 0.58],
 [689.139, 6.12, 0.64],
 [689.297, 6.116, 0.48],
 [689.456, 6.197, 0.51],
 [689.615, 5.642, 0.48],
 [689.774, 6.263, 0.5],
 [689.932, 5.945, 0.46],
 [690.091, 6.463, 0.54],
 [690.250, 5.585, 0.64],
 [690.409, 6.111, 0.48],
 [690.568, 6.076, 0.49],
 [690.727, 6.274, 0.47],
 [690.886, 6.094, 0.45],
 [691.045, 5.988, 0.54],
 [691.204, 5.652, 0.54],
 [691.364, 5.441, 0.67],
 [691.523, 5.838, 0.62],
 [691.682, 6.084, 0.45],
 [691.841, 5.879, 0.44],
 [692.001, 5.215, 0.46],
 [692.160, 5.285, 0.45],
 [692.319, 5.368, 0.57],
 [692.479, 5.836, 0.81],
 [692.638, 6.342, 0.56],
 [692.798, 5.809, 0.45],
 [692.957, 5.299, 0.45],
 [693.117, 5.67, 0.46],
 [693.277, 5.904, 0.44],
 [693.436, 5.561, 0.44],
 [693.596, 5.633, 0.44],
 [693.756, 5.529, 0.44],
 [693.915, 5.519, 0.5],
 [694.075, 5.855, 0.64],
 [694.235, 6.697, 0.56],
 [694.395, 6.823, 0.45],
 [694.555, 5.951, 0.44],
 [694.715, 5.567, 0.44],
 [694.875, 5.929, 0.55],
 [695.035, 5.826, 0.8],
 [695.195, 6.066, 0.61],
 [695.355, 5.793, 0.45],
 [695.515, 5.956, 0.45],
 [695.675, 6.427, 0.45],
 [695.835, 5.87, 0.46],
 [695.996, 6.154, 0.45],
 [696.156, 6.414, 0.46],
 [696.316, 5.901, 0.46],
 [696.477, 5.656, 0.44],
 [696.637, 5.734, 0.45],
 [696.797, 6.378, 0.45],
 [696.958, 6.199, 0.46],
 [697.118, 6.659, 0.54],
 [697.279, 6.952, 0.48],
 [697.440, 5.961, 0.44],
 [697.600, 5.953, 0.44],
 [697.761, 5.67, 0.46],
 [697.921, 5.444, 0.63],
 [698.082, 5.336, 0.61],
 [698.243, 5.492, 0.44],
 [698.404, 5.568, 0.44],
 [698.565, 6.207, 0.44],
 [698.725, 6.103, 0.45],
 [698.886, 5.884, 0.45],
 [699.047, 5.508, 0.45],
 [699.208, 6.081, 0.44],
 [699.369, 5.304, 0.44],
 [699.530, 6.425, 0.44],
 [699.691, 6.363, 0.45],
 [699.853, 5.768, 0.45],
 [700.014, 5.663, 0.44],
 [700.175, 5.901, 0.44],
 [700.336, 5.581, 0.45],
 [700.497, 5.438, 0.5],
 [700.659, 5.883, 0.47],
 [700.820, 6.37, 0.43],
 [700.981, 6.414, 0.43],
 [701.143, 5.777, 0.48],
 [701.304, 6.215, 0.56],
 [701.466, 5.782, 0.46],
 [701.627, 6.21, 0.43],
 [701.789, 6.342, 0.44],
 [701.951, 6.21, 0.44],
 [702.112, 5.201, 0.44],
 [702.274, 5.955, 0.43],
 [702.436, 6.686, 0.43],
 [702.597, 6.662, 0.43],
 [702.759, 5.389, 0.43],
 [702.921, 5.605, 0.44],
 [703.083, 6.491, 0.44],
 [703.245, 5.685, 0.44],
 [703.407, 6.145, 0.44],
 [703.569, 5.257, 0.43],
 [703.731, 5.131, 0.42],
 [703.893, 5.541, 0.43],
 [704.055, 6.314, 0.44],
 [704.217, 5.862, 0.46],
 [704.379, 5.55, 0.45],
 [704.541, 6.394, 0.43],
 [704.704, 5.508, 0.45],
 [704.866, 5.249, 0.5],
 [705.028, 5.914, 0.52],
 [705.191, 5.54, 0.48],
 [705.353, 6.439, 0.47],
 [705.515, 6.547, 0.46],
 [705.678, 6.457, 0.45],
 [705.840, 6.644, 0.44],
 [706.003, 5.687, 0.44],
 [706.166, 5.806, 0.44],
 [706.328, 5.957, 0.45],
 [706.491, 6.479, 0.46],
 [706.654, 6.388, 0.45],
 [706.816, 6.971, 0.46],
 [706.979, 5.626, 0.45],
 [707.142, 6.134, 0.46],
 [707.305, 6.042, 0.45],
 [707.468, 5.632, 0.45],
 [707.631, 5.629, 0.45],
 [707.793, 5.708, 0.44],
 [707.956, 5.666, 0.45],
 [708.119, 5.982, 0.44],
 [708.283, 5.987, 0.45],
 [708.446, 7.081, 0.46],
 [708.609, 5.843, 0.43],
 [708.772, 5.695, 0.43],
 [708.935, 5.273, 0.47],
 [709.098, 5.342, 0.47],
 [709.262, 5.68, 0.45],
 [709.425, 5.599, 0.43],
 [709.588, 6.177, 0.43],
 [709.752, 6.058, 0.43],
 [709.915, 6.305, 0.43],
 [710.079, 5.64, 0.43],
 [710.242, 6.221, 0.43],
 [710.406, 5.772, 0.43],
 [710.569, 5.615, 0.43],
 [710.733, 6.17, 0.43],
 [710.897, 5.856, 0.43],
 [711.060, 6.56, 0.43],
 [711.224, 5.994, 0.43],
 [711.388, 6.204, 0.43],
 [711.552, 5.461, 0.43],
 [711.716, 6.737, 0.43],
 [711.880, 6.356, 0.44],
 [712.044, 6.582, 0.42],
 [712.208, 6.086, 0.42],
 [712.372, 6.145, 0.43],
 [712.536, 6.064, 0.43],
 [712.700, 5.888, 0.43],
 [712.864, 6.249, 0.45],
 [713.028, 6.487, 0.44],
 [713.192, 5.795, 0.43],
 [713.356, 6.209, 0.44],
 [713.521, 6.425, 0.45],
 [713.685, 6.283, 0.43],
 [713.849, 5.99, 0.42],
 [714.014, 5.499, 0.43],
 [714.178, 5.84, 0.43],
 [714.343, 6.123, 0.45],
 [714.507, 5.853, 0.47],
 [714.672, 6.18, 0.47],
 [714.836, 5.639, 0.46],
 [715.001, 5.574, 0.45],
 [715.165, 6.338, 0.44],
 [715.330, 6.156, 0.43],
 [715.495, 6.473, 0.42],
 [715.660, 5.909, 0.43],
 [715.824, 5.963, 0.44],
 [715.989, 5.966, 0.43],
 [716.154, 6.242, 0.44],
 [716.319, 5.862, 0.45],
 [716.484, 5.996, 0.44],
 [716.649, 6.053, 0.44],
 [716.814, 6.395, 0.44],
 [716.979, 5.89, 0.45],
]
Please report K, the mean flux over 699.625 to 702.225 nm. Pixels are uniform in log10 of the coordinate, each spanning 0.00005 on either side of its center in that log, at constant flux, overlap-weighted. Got 5.94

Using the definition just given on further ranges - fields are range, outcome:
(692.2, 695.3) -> 5.84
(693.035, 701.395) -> 5.94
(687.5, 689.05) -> 6.02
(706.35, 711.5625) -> 5.97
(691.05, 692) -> 5.74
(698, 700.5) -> 5.8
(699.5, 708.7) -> 5.98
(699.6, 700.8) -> 5.83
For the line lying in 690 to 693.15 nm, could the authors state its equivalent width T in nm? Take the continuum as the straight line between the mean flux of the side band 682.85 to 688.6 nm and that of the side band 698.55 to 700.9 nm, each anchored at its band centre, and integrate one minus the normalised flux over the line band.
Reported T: 0.06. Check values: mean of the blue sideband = 5.96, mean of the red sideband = 5.89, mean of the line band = 5.82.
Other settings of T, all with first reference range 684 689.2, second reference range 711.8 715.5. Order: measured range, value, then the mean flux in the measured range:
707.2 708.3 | 0.047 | 5.8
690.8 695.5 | 0.142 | 5.81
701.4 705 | 0.100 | 5.87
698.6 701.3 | 0.048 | 5.92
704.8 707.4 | -0.028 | 6.12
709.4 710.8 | 0.025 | 5.96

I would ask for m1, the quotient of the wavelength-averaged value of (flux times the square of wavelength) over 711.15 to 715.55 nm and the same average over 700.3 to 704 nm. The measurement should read 1.06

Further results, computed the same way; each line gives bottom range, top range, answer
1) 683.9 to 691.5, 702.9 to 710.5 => 1.05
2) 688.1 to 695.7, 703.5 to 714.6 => 1.07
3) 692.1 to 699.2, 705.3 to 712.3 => 1.06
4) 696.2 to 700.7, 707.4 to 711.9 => 1.04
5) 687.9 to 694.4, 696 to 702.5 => 1.04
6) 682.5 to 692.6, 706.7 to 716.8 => 1.09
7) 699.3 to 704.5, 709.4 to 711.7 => 1.04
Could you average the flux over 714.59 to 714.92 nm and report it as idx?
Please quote 5.91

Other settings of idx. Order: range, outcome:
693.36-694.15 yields 5.62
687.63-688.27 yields 6.44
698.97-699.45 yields 5.63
